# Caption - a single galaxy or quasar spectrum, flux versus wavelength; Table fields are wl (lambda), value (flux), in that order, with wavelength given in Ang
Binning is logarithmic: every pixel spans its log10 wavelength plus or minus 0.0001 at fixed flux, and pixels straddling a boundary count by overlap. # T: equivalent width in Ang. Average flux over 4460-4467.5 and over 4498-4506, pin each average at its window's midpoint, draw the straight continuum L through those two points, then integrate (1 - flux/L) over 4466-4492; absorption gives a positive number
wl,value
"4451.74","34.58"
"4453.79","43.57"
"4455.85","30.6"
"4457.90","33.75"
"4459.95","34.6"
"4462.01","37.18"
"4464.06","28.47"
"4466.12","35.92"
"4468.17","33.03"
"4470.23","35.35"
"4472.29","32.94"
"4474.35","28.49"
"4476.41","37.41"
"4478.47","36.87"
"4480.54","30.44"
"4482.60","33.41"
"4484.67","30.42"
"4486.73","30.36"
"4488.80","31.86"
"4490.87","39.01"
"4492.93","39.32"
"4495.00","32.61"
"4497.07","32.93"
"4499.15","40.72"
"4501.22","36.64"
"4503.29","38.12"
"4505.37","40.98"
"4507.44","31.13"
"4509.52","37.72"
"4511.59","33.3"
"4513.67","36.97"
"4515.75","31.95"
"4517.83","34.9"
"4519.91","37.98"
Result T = 1.8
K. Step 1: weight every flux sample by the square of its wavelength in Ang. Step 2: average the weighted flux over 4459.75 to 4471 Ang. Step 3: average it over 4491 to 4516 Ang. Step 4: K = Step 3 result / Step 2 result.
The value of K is 1.08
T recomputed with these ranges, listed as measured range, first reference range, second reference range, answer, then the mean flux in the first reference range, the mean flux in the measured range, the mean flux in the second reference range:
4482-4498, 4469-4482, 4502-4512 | 0.5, 33.6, 33.8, 36.5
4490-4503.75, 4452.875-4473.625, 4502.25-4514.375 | -0.4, 34.4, 37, 36.4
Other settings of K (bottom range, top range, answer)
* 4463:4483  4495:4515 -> 1.11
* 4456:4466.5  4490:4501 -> 1.11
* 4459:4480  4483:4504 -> 1.05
